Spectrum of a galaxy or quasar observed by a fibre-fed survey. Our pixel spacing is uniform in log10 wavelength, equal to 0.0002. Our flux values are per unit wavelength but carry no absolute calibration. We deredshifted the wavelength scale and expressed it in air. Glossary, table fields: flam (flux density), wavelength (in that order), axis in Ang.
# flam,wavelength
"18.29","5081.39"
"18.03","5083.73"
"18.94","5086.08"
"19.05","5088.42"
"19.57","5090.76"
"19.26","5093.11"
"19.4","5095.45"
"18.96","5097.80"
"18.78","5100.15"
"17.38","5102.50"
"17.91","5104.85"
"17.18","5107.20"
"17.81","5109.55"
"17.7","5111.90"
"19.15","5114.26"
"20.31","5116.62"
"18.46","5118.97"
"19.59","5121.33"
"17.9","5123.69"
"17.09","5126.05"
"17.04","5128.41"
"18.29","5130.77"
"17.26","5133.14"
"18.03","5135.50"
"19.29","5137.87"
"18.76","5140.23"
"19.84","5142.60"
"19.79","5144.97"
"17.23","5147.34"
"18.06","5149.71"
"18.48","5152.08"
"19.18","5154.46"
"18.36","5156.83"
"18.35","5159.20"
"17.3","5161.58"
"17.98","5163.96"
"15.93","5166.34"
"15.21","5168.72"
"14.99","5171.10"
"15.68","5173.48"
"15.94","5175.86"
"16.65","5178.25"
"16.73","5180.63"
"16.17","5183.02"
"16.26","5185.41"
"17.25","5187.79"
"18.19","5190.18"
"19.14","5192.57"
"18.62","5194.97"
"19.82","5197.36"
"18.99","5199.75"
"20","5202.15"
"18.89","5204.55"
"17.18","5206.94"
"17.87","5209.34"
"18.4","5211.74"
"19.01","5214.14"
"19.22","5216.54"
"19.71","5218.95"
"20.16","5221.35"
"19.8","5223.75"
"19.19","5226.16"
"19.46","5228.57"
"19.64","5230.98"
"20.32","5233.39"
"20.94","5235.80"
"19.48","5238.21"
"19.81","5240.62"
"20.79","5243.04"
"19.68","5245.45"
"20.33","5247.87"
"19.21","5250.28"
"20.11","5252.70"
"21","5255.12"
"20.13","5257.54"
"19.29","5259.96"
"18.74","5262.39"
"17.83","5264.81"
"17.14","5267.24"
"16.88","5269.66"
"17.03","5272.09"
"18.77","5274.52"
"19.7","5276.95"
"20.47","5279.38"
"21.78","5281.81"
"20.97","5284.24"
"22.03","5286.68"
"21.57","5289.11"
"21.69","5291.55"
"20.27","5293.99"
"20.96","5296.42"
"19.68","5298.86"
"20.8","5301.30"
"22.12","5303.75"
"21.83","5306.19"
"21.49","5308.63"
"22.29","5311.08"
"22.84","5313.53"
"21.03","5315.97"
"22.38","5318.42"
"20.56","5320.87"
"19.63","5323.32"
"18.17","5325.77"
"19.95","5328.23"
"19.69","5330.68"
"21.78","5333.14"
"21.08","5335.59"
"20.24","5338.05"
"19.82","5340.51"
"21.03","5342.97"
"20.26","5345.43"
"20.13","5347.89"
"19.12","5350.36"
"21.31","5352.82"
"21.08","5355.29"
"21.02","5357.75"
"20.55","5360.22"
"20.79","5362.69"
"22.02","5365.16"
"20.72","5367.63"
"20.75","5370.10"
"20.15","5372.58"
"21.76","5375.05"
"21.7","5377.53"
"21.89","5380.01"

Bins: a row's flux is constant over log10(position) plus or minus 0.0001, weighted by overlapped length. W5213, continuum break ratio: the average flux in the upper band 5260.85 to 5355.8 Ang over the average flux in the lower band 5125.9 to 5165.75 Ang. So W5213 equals 1.12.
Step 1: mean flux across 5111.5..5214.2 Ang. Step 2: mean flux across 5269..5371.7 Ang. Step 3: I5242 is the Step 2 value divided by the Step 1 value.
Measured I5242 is 1.2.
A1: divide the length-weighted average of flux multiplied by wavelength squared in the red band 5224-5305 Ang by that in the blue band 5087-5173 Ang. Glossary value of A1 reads 1.16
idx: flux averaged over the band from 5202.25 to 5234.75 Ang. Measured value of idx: 19.2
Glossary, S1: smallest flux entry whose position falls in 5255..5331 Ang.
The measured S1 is 16.88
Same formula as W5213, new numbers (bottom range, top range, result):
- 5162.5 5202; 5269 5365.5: 1.20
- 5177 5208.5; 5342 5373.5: 1.15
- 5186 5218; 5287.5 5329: 1.13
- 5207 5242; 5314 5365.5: 1.06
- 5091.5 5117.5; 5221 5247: 1.08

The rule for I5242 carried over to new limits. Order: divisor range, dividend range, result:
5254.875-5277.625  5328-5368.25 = 1.11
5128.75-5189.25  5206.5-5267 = 1.11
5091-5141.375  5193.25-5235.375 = 1.05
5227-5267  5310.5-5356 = 1.05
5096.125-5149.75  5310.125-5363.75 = 1.13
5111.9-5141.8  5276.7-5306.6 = 1.15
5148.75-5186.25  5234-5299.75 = 1.17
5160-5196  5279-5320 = 1.28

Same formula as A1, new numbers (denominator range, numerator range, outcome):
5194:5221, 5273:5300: 1.13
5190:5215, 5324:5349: 1.13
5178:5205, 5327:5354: 1.19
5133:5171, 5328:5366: 1.23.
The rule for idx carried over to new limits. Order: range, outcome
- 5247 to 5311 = 20.1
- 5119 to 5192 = 17.6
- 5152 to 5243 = 18.3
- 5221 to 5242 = 19.9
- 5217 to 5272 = 19.5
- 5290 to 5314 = 21.3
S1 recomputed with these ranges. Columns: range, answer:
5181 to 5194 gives 16.17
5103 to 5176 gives 14.99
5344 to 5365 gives 19.12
